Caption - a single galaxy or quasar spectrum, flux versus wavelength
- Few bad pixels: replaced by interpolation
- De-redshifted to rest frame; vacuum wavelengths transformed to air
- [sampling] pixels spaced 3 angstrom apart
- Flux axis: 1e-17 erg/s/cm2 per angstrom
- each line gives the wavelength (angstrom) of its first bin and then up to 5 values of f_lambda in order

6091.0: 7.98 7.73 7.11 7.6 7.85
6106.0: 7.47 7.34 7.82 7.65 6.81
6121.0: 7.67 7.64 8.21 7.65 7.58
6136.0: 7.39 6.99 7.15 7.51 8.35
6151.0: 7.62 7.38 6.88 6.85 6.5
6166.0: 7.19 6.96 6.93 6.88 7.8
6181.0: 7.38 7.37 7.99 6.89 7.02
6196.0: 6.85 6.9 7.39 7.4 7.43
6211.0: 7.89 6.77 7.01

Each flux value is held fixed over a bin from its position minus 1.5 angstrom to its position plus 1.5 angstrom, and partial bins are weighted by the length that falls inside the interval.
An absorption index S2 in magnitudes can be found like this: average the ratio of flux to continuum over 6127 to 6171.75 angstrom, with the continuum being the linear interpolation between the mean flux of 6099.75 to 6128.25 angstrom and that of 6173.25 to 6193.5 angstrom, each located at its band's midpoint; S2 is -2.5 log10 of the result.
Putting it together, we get 0.02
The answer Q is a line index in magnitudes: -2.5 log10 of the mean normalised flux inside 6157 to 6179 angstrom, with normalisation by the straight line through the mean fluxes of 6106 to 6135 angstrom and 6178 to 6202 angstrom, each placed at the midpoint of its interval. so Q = 0.06 mag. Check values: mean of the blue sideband 7.59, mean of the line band 6.99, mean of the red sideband 7.25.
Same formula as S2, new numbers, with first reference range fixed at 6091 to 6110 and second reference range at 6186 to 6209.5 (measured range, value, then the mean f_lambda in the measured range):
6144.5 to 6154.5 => -0.05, 7.77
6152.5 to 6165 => 0.07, 6.91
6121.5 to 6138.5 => -0.03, 7.65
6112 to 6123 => 0.01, 7.45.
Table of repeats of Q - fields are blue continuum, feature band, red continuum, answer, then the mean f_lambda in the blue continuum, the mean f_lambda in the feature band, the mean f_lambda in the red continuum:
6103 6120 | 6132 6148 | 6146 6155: 0.04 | 7.46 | 7.41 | 7.79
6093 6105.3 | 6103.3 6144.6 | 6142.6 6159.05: 0.00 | 7.56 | 7.5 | 7.5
